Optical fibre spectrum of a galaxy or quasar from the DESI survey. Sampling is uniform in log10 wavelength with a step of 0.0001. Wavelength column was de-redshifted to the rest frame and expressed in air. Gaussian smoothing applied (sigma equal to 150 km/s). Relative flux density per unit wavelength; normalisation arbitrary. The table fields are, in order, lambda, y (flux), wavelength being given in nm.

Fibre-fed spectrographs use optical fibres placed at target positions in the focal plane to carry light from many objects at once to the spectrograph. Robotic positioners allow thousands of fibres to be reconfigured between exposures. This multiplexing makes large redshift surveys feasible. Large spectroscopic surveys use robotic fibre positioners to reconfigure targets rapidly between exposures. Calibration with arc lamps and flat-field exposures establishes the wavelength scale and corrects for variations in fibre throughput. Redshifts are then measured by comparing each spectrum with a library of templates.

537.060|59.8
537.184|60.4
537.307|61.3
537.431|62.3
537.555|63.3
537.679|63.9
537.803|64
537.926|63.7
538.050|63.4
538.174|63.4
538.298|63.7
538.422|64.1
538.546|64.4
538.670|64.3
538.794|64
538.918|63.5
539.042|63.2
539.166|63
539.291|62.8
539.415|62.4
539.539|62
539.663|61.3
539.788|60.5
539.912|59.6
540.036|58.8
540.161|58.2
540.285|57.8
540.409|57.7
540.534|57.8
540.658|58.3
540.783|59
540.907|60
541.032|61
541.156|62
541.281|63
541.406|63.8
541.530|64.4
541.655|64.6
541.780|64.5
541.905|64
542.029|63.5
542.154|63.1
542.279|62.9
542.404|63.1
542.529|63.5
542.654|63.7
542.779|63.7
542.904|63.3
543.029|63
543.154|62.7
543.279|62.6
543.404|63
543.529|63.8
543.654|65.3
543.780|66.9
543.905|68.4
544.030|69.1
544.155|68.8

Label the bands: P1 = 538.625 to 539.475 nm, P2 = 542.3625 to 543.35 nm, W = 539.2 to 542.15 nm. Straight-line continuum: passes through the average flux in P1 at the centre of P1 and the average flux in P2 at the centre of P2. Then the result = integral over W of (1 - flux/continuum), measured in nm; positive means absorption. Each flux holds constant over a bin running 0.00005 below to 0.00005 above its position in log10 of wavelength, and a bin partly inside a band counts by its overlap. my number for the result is 0.094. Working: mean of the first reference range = 63.3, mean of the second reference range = 63.2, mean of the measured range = 61.2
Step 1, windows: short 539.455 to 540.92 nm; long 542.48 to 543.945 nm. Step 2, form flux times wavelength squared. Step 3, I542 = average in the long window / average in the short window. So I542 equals 1.09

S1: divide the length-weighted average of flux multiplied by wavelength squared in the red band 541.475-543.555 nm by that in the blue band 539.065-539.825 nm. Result 1.0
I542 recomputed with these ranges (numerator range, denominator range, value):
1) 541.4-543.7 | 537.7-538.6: 1.01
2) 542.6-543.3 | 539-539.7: 1.03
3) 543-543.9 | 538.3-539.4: 1.03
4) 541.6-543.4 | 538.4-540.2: 1.03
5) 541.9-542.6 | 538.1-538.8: 1.00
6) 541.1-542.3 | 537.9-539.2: 1.01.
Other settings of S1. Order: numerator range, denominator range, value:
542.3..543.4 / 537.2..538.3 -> 1.02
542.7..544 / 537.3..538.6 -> 1.04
